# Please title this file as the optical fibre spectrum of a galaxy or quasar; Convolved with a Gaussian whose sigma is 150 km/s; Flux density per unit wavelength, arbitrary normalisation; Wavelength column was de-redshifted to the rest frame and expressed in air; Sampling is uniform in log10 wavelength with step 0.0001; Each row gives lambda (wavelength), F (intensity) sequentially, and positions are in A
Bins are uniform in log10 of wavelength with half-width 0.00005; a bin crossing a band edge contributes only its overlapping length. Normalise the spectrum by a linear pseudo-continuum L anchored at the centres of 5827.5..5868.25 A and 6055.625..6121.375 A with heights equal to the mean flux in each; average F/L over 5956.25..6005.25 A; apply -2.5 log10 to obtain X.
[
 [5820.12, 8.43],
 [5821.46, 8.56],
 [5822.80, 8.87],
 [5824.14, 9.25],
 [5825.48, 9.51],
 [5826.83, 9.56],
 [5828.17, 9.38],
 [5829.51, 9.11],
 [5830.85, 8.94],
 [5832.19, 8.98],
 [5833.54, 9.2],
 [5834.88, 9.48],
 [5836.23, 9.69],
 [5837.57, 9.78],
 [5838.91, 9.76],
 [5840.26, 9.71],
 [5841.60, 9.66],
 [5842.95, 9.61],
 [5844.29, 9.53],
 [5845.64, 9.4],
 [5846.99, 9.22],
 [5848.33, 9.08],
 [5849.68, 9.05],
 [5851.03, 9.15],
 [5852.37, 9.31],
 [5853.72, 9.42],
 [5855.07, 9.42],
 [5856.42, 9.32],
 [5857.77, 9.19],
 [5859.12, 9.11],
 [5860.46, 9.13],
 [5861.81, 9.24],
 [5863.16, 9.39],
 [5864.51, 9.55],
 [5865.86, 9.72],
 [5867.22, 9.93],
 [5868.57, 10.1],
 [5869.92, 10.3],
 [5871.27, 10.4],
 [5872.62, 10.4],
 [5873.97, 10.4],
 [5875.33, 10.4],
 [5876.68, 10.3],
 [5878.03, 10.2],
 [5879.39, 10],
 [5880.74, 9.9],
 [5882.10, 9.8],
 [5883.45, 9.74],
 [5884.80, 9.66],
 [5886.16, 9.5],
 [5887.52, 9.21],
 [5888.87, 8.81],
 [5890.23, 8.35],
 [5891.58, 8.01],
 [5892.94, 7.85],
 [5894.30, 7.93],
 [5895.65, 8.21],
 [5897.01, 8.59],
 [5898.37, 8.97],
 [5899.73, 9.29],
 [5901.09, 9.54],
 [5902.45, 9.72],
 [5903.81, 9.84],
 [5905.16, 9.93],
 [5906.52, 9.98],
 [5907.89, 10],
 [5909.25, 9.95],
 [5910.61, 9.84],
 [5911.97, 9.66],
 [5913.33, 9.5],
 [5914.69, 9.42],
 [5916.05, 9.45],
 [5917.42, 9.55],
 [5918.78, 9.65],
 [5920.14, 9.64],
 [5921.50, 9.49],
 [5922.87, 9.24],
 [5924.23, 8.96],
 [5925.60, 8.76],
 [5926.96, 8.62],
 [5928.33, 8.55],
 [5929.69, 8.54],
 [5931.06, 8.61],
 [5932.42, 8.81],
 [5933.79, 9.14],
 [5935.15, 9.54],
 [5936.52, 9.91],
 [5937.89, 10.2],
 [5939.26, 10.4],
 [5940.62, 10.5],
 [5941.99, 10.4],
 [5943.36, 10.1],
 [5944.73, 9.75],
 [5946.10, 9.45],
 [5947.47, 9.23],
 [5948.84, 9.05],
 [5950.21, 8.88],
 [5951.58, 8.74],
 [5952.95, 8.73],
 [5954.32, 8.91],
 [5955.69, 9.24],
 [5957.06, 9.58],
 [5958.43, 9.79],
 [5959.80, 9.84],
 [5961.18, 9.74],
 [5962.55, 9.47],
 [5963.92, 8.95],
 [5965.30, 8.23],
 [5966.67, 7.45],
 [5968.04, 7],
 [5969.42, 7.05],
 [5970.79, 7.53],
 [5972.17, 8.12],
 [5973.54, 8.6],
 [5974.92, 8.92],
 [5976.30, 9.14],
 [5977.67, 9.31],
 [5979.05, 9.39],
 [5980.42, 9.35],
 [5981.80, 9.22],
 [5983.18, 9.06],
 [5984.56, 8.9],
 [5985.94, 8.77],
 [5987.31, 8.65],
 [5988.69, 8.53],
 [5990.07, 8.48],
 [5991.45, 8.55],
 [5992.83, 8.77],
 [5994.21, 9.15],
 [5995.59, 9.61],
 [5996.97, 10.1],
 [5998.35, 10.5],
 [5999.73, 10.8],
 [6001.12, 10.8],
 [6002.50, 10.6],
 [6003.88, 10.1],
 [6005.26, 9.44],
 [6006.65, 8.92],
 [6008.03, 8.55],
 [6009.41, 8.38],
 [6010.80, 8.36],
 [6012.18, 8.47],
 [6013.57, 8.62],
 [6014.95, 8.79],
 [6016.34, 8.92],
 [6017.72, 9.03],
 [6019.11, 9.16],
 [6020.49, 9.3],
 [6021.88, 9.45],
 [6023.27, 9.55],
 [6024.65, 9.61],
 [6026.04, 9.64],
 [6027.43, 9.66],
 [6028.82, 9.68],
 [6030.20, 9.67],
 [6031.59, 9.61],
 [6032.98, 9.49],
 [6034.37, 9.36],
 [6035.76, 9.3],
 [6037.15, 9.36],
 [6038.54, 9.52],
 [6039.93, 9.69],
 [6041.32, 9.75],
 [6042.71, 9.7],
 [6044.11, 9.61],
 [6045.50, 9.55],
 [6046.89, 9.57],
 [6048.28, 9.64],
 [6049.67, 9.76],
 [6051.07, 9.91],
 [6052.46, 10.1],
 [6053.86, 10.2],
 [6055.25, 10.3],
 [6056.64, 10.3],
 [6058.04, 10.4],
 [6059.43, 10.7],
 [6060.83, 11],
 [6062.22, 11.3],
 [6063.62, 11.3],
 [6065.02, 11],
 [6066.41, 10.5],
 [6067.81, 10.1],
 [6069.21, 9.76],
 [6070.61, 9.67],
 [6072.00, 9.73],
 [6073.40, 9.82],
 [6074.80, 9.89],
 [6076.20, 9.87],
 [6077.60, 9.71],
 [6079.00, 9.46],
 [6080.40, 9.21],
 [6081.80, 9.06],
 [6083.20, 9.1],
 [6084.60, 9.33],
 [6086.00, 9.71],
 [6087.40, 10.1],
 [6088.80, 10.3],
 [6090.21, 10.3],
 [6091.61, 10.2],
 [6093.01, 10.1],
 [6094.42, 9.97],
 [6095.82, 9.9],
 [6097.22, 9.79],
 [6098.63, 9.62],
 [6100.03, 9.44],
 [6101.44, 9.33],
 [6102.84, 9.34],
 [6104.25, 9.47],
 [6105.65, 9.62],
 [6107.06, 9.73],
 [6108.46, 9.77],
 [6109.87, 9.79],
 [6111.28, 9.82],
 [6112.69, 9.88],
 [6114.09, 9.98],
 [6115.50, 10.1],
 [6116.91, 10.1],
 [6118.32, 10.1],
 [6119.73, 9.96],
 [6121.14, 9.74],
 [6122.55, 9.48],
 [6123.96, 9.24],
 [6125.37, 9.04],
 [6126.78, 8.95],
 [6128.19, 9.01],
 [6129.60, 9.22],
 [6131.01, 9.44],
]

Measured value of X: 0.070 mag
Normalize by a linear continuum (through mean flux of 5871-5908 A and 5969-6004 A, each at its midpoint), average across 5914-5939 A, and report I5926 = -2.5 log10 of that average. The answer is 0.01 mag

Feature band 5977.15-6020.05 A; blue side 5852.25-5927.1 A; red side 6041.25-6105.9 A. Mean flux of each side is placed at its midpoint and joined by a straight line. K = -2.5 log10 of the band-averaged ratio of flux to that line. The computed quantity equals 0.06 mag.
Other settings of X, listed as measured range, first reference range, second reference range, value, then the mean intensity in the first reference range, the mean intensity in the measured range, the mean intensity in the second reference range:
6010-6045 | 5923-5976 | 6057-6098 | 0.04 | 9.04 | 9.33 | 10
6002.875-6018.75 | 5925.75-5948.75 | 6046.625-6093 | 0.10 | 9.46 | 8.91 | 10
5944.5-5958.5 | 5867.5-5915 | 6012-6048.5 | 0.04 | 9.54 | 9.17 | 9.41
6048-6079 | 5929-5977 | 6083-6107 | -0.07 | 9.07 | 10.2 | 9.75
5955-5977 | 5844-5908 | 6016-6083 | 0.11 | 9.44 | 8.67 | 9.81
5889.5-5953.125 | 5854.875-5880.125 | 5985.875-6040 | 0.04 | 9.82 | 9.29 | 9.33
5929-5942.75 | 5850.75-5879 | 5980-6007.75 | -0.01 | 9.74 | 9.61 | 9.4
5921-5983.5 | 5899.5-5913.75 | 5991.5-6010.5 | 0.07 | 9.77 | 9.07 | 9.6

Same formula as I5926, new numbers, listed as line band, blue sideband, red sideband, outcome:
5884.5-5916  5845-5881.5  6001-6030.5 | 0.04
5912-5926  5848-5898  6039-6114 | 0.01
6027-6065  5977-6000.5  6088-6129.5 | -0.05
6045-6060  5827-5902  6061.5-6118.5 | -0.03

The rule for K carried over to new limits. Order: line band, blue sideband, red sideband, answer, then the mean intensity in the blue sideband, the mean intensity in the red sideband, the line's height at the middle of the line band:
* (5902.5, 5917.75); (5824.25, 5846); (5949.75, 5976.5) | -0.09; 9.45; 8.68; 9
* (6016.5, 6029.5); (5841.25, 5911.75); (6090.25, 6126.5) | 0.02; 9.47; 9.74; 9.64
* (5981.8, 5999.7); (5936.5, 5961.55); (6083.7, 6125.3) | 0.06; 9.59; 9.78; 9.64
